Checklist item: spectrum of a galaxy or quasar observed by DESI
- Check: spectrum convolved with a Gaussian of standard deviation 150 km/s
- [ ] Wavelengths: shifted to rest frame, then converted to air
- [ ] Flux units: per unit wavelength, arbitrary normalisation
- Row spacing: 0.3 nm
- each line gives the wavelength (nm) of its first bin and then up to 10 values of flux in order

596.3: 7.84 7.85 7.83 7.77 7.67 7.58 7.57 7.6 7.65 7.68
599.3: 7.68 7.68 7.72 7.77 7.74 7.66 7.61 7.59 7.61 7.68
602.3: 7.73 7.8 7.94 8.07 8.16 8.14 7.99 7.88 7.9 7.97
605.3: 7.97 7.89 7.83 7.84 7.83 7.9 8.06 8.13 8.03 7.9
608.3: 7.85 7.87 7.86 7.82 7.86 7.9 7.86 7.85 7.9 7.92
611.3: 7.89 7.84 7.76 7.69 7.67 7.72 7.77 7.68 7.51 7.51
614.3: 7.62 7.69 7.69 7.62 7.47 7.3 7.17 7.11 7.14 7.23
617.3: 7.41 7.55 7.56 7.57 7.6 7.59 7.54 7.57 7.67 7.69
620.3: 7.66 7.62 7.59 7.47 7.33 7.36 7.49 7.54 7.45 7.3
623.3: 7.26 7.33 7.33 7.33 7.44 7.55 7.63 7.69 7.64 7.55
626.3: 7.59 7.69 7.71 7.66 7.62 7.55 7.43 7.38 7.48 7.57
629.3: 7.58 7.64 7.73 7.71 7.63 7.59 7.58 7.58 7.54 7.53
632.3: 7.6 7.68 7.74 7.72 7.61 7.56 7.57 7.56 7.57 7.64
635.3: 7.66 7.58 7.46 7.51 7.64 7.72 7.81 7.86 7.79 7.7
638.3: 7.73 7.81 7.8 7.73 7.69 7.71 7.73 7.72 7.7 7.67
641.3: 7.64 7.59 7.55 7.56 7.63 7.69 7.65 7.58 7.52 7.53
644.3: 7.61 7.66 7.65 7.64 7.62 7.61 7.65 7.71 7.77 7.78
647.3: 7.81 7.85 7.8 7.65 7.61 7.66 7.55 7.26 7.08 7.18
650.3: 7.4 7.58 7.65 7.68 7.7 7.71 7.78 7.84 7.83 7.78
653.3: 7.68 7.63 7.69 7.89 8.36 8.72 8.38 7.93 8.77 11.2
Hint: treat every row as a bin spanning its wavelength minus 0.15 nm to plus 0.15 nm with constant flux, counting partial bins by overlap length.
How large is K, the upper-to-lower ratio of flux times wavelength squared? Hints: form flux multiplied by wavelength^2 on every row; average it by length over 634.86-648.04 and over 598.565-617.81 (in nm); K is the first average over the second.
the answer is 1.10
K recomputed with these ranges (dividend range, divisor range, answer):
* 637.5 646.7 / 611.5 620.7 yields 1.10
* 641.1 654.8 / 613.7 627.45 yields 1.11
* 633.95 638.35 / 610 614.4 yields 1.07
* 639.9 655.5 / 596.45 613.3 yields 1.13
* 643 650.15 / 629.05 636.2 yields 1.04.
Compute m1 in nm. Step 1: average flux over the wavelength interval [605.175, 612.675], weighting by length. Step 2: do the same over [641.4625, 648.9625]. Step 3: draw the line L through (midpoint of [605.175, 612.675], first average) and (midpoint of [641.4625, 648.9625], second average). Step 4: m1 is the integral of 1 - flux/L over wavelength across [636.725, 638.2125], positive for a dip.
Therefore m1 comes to -0.01 nm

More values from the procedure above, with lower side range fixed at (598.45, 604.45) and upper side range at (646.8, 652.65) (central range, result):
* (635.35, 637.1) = 0.01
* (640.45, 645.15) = 0.01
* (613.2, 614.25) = 0.02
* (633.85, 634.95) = 0.01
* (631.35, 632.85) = 0.02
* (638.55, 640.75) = -0.02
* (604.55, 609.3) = -0.09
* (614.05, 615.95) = 0.04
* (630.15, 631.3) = 0.01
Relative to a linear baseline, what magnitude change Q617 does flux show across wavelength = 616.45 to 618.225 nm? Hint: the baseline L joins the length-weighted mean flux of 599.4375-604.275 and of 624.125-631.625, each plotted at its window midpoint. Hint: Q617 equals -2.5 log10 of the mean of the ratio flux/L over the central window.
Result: 0.04 mag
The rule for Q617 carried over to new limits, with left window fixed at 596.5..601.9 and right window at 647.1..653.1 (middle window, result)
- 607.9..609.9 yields -0.03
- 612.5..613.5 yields -0.01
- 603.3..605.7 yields -0.04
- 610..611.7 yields -0.03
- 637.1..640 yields -0.02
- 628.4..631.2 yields 0.01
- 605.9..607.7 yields -0.04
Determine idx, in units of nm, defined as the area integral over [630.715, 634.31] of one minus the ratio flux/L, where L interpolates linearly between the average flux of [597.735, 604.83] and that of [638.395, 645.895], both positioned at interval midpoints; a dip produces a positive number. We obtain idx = 0.03 nm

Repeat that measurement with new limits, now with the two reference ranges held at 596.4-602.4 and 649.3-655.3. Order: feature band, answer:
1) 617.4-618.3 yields 0.02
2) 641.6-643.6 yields 0.03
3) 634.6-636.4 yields 0.04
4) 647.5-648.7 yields 0.00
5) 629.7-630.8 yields 0.01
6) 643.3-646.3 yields 0.05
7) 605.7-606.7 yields -0.02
